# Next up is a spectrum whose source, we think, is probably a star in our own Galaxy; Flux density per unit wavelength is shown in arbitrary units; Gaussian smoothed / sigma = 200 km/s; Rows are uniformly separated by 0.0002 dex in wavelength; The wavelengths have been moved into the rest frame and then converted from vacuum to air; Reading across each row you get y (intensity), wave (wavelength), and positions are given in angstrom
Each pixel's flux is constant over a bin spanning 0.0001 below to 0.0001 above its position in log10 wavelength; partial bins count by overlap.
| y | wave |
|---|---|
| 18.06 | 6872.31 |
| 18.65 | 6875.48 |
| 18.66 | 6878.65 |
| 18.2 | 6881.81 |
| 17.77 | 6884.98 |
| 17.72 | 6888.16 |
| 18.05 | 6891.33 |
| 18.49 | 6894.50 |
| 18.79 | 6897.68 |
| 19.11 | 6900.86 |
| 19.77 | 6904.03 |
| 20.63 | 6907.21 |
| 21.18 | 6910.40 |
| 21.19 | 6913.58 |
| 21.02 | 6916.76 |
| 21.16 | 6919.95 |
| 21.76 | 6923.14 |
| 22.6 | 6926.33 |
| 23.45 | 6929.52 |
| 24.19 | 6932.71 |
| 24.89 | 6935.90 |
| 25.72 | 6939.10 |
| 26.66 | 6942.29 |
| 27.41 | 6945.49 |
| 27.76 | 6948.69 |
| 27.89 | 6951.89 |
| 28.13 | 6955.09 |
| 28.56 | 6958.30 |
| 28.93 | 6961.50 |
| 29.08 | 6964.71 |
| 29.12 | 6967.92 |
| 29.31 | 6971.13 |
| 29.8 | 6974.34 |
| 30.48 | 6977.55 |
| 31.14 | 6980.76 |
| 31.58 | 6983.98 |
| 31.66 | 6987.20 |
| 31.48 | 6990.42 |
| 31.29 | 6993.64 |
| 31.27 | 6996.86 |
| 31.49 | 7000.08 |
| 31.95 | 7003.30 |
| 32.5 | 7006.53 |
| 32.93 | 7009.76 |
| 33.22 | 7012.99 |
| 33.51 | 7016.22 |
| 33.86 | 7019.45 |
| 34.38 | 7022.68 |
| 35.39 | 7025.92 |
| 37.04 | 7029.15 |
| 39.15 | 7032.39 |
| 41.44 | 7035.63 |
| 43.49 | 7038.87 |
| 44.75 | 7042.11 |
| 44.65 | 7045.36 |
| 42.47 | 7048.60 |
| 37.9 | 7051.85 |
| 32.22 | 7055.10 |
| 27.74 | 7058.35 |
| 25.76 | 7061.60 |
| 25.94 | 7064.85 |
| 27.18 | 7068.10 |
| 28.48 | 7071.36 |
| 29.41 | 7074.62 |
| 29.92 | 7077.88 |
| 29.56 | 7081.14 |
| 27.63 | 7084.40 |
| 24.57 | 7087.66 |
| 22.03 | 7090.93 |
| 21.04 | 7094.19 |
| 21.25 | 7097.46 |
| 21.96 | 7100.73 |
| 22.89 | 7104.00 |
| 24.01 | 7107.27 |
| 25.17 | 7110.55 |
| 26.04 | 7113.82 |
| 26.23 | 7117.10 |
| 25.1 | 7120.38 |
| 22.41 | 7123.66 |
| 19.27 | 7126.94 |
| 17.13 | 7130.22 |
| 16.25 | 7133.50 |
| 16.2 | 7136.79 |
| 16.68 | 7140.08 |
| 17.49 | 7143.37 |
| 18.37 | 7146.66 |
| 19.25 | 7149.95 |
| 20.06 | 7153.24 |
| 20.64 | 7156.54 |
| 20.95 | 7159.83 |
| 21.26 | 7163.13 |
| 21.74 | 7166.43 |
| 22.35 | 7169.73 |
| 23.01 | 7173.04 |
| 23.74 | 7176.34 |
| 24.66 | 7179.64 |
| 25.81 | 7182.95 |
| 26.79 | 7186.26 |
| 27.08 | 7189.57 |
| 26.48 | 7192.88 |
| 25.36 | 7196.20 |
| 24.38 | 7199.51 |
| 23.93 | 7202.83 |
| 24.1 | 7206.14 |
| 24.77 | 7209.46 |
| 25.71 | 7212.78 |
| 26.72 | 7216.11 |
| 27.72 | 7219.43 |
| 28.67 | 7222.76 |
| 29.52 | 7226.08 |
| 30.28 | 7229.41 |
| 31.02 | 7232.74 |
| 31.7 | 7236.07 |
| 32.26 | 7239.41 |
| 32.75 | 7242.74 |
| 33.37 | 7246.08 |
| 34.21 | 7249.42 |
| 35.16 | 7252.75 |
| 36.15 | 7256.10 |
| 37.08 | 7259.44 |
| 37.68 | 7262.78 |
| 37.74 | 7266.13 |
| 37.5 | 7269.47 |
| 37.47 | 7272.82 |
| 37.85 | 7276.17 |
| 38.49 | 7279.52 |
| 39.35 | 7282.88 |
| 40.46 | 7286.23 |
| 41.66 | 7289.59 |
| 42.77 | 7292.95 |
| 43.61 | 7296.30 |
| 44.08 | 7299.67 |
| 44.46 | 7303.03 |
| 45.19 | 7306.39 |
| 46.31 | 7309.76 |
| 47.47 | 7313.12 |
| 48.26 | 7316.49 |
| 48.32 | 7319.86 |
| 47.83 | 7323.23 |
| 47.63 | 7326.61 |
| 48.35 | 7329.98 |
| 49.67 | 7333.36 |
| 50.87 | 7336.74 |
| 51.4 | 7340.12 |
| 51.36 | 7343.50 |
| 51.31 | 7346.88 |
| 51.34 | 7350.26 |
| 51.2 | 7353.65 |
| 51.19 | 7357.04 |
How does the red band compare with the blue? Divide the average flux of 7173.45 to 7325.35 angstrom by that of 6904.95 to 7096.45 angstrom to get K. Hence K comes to 1.2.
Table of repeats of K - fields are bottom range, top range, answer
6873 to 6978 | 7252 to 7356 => 1.89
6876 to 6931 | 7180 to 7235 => 1.34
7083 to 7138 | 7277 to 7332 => 2.00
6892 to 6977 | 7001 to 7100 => 1.32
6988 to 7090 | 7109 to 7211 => 0.67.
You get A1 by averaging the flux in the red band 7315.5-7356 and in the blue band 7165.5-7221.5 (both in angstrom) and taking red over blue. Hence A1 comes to 1.99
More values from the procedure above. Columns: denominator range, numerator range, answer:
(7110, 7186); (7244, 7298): 1.79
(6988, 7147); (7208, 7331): 1.31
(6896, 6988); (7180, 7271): 1.18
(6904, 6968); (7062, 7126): 1.02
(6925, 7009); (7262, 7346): 1.54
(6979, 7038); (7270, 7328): 1.29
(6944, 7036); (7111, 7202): 0.70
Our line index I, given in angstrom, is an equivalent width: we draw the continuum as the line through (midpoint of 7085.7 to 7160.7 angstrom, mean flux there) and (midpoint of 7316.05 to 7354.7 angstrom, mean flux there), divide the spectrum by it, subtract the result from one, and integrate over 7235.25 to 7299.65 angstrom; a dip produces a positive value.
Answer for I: 5.1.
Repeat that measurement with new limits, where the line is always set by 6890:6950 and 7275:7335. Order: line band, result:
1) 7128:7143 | 7.8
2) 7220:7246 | 6.1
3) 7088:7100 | 3.9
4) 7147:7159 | 5.3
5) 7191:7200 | 3.0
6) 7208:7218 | 3.4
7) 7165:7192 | 9.3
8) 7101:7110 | 2.6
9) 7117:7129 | 4.0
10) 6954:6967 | -2.1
